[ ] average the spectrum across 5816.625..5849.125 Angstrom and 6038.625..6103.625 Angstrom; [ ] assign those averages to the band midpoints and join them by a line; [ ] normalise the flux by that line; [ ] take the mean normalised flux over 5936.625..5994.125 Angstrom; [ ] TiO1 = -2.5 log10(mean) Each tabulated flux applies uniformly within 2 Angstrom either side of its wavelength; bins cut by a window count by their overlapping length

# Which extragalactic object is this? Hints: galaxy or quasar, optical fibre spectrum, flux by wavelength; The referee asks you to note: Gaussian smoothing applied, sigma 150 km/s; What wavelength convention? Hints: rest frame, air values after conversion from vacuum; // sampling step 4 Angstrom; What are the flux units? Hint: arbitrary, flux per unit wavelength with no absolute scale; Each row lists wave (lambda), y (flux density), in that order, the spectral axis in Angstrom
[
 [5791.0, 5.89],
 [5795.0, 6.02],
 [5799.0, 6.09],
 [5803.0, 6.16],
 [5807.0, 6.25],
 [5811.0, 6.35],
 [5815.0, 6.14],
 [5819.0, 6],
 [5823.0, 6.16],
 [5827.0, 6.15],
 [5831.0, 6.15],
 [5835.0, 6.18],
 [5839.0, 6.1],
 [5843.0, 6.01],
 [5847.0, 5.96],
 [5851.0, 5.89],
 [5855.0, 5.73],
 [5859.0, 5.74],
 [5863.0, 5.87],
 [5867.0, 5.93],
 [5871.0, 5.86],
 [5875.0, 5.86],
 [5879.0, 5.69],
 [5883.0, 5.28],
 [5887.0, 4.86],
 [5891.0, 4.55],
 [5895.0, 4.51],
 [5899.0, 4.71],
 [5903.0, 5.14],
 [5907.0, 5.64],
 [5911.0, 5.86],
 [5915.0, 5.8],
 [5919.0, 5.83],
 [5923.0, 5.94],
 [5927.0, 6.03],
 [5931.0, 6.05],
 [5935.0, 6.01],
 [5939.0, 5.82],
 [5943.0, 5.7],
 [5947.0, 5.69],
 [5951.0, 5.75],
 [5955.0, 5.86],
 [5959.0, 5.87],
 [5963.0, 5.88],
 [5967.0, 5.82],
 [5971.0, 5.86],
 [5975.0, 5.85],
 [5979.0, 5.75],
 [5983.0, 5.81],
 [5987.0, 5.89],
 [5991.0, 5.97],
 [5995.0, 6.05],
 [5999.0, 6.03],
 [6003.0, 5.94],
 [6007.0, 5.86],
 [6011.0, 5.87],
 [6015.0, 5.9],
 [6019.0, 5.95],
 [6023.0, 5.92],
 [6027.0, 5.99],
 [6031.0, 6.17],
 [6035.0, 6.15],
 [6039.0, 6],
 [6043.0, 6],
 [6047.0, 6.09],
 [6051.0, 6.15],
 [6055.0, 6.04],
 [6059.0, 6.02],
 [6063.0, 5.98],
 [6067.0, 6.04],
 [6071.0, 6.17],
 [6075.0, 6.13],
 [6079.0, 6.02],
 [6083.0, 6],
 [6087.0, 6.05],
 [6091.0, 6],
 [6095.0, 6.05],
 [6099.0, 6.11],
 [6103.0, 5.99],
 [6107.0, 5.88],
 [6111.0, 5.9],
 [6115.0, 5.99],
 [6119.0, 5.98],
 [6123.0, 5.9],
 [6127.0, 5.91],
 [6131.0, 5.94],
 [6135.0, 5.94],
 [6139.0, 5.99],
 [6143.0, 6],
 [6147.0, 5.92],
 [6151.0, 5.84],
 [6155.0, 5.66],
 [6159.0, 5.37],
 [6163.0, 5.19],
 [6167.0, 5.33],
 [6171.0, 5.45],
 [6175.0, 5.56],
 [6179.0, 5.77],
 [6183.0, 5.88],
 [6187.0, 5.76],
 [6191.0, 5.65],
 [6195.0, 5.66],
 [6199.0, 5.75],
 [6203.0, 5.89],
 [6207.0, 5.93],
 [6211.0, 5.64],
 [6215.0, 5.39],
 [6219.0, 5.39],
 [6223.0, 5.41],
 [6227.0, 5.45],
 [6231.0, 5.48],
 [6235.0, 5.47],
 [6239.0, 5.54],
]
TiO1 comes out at 0.044 mag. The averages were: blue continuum 6.09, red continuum 6.05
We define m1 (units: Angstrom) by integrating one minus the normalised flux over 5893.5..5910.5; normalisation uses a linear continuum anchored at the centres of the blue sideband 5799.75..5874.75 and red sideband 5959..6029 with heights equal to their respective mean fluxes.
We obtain 2.5 Angstrom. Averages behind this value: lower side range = 6.03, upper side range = 5.9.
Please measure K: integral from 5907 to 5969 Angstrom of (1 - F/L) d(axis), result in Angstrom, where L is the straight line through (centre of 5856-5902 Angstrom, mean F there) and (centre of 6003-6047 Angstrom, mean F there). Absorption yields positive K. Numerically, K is -2.7 Angstrom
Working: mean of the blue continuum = 5.35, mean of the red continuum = 5.98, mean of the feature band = 5.85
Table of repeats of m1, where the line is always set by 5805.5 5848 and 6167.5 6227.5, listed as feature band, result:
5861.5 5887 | 1.7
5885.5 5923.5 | 4.8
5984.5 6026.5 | -0.3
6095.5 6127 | -1.2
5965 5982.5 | 0.3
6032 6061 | -1.1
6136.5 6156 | -0.7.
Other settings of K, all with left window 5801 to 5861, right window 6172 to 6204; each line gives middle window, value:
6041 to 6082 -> -1.5 Angstrom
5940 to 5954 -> 0.5 Angstrom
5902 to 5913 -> 0.7 Angstrom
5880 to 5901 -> 4.1 Angstrom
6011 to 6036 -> -0.5 Angstrom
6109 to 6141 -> -0.9 Angstrom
